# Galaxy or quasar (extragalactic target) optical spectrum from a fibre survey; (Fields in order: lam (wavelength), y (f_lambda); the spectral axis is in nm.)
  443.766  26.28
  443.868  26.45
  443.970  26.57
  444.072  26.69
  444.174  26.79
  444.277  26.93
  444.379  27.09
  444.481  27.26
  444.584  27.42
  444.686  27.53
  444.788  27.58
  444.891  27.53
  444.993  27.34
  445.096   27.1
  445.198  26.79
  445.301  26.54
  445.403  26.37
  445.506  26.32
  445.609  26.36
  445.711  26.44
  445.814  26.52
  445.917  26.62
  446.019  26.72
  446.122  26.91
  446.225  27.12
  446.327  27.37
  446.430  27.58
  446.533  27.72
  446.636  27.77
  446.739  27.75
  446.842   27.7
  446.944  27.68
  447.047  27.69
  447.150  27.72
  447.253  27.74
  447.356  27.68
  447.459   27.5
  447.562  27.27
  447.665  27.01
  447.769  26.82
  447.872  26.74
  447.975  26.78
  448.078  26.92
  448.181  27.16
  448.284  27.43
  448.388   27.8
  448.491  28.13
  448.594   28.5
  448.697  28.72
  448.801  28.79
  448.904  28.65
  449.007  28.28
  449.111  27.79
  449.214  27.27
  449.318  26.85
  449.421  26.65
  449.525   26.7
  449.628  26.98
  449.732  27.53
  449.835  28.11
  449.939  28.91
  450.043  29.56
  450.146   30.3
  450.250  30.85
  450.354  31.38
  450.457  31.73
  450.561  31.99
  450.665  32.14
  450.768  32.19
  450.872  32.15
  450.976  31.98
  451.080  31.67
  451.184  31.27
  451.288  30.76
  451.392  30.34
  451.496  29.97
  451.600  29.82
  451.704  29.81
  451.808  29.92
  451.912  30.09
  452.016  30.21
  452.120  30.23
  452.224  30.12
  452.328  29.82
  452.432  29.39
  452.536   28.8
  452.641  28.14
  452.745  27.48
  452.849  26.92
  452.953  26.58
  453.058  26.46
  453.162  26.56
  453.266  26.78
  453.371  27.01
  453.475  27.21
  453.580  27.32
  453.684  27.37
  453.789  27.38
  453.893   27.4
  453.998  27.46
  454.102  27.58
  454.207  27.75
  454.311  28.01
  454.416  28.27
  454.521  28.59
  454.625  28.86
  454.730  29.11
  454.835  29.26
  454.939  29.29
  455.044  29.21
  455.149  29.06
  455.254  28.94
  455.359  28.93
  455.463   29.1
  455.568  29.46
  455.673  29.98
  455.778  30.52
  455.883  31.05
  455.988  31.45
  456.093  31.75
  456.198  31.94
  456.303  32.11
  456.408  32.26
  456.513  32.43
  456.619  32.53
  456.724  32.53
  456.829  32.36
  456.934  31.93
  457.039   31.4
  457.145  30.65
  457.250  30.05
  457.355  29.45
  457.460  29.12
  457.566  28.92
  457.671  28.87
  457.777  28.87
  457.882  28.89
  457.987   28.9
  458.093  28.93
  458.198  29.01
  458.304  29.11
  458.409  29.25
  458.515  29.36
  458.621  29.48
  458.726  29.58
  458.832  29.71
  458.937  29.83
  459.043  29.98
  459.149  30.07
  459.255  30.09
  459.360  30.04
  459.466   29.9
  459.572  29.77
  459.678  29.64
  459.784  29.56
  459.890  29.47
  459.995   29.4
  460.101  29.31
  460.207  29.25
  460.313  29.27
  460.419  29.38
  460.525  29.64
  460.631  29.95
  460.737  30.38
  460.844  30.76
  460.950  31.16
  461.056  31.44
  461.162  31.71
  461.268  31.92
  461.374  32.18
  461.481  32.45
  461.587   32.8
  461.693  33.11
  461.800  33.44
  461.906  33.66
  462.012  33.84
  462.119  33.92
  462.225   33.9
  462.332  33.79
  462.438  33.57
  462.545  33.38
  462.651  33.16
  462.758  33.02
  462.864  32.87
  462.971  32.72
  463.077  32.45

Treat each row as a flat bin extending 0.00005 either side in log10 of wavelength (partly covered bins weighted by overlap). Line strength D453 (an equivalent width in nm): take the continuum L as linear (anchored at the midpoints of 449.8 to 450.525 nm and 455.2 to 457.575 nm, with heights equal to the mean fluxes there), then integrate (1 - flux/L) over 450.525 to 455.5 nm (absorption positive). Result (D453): 0.24 nm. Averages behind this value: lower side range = 30.2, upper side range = 30.9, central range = 29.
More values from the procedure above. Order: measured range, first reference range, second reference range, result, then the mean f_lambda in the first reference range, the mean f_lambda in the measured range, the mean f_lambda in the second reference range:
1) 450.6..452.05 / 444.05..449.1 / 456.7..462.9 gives -0.12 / 27.3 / 30.9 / 30.8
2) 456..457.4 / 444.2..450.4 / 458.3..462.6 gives -0.08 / 27.6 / 31.7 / 31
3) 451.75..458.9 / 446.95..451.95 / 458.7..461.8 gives 0.11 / 28.9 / 29.3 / 30.5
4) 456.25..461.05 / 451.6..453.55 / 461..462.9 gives 0.20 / 28.4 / 30.1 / 33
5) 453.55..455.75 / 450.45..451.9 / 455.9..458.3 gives 0.16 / 31.1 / 28.5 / 30.6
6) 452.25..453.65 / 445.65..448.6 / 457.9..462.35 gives 0.06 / 27.3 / 27.6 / 30.6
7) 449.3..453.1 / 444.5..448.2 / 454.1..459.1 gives -0.15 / 27.2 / 29.6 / 29.9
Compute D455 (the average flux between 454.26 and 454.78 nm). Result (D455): 28.5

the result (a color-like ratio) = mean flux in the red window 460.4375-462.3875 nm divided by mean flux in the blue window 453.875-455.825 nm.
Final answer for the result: 1.12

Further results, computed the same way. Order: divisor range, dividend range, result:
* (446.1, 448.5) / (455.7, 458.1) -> 1.12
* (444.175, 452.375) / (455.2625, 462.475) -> 1.08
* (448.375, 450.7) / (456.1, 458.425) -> 1.06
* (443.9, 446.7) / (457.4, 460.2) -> 1.09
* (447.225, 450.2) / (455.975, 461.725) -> 1.10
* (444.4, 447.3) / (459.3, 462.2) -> 1.14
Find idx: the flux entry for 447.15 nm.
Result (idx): 27.72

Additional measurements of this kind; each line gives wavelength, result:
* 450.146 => 30.3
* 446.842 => 27.7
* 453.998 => 27.46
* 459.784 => 29.56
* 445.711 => 26.44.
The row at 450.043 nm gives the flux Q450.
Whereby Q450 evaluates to 29.56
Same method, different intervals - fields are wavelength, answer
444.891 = 27.53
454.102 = 27.58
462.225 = 33.9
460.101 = 29.31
